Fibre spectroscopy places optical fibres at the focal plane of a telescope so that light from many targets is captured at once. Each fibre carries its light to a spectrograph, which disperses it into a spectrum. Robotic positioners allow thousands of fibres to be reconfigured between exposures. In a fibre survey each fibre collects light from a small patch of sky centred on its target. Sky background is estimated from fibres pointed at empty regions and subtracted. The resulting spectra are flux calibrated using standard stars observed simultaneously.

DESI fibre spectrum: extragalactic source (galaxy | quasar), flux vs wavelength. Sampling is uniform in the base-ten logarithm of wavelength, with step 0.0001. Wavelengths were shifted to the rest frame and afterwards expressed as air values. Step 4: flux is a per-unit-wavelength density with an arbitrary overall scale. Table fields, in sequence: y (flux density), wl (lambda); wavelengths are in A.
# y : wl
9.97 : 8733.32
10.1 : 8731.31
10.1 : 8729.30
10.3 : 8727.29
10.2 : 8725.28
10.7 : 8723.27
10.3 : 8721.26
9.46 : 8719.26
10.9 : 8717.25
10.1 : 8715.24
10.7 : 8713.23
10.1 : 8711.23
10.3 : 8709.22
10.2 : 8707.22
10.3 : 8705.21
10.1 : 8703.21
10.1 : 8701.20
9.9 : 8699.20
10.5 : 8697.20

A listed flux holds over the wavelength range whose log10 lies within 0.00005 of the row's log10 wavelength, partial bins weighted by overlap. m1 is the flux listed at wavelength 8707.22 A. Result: 10.2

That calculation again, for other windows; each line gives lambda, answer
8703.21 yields 10.1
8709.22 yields 10.3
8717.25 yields 10.9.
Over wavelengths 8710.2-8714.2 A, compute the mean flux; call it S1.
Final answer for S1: 10.4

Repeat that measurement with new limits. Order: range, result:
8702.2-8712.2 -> 10.2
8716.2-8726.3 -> 10.3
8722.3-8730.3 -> 10.3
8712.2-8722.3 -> 10.3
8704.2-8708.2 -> 10.2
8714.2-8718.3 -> 10.5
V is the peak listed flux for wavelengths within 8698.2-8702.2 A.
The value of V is 10.1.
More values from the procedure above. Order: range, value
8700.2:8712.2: 10.3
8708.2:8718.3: 10.9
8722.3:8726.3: 10.7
